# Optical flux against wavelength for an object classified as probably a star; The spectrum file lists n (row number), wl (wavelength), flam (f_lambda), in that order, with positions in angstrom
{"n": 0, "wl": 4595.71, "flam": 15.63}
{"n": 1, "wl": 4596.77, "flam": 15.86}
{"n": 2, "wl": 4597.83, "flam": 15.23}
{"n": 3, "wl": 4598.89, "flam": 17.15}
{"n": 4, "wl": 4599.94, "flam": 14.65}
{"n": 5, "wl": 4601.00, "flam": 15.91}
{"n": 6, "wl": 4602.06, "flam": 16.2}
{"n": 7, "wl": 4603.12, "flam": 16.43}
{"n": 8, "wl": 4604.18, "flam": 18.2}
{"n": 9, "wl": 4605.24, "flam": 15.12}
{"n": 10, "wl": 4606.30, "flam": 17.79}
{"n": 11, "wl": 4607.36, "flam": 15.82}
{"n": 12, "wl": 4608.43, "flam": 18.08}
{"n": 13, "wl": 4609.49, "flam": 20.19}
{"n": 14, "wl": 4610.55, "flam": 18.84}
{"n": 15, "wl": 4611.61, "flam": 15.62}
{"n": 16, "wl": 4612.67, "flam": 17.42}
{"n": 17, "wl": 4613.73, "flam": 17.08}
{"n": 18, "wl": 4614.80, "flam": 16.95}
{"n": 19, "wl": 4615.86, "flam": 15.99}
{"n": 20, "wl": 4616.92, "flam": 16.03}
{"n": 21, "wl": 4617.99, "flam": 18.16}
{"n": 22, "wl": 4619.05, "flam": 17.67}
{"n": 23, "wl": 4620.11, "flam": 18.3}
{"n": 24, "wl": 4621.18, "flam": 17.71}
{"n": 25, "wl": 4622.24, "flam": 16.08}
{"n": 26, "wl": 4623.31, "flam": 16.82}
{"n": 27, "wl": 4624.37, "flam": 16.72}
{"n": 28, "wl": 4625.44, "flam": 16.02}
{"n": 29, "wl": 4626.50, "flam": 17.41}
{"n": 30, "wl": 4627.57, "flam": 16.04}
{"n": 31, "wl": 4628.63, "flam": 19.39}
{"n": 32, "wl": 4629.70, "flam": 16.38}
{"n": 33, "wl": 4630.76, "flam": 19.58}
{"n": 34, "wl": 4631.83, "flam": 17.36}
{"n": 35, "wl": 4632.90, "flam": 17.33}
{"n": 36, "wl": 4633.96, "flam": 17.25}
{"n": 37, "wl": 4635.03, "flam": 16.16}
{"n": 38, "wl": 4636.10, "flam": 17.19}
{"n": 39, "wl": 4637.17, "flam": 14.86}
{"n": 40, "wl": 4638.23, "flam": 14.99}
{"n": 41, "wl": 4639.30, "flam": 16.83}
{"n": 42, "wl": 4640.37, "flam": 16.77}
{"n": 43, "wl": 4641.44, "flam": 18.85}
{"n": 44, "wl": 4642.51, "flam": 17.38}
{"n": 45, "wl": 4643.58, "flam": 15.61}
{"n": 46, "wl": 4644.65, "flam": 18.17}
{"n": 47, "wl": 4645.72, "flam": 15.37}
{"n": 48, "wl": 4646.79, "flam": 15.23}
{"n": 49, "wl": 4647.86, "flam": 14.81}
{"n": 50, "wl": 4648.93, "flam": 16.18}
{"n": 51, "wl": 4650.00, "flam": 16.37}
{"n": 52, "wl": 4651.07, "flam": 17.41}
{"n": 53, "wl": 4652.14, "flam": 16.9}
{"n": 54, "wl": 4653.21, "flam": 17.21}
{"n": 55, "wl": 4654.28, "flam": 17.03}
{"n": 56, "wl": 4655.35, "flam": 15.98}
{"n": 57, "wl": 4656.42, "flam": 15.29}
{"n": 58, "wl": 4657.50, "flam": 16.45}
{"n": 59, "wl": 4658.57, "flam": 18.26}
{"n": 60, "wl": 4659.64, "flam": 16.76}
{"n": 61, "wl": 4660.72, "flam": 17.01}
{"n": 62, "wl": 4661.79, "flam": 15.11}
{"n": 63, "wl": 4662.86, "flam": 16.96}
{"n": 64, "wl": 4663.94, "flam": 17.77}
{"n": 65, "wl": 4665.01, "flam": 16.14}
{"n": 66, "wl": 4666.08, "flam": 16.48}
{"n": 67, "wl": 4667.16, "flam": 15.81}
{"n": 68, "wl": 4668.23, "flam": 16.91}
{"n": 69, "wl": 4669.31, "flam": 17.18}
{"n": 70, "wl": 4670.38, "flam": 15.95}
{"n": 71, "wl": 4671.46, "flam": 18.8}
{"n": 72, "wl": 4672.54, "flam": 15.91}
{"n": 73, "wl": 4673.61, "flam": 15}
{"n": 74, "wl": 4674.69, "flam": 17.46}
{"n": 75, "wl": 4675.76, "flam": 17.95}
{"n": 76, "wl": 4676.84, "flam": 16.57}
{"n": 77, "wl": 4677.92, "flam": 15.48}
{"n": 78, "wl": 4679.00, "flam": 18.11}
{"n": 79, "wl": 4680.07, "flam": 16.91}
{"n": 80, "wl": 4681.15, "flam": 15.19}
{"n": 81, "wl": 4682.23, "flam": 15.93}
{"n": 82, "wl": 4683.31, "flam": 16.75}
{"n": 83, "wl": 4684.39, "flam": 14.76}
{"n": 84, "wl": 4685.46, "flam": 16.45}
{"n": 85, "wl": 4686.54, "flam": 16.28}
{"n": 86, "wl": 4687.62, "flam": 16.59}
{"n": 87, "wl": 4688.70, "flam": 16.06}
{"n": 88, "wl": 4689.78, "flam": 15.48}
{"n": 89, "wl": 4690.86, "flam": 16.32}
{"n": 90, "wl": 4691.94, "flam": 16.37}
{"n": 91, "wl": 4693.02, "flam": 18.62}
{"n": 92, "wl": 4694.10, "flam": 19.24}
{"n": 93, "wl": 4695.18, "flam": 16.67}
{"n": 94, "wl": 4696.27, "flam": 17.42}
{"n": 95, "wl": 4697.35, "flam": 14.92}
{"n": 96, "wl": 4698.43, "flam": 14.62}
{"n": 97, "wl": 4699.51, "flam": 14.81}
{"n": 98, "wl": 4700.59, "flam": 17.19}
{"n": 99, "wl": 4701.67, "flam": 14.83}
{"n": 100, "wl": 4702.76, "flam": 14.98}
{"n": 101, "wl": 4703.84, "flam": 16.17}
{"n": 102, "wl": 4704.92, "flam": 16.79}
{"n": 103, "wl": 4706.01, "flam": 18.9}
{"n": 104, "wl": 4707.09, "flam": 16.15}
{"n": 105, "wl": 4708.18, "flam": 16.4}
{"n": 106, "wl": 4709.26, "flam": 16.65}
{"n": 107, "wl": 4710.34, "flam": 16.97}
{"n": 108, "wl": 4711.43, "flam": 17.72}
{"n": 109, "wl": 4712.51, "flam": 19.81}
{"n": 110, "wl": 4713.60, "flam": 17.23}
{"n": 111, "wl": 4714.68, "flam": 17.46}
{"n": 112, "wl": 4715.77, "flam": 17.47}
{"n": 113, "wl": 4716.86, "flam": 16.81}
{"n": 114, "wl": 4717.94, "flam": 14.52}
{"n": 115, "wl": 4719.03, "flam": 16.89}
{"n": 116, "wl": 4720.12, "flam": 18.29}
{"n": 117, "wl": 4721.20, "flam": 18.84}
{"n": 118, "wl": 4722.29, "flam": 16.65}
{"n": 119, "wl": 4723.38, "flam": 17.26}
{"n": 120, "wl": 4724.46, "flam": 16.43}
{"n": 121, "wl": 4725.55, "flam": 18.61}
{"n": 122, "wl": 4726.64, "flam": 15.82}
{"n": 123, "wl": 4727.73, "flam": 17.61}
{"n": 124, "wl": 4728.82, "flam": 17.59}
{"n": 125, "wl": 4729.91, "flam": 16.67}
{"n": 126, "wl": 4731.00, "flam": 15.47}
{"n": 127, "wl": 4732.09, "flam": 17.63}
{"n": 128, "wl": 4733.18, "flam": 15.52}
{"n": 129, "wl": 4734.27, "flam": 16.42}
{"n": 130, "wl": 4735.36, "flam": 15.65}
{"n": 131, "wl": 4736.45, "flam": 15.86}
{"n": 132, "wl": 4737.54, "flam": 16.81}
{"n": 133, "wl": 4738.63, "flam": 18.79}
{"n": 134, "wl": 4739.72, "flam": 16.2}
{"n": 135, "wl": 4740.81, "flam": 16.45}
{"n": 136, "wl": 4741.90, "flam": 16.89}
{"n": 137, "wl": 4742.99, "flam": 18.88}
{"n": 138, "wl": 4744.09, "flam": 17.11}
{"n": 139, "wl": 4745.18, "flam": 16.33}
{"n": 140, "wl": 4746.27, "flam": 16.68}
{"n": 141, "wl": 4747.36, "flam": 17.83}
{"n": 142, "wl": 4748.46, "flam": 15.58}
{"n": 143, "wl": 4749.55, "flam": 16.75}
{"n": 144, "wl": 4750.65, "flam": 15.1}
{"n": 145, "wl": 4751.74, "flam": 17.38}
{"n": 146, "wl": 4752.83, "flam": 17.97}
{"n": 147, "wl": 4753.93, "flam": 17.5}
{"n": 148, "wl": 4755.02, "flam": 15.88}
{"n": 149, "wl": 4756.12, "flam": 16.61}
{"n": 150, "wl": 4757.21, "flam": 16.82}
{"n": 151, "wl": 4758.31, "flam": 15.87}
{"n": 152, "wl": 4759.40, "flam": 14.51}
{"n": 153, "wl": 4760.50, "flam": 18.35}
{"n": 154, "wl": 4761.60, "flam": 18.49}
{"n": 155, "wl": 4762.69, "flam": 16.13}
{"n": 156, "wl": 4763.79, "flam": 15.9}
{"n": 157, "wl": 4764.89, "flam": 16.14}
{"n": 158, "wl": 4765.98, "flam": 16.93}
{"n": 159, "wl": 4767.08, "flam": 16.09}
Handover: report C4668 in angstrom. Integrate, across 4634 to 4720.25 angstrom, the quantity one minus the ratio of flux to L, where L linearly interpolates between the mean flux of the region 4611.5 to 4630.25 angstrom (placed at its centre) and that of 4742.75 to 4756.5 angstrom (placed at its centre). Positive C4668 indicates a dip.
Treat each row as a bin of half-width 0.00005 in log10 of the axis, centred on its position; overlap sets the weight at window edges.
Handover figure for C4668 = 1.8 angstrom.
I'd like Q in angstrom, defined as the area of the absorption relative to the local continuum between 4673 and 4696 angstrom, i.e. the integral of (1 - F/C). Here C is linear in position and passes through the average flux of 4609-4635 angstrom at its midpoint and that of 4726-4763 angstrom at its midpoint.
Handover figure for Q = 0.6 angstrom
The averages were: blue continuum 17.3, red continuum 16.7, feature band 16.6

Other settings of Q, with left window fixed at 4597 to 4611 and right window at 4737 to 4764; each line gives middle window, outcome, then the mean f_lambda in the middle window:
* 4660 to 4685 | 0.5 angstrom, 16.5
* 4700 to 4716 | -0.1 angstrom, 17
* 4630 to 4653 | 0.2 angstrom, 16.7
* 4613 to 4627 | -0.1 angstrom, 17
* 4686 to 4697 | 0.0 angstrom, 16.9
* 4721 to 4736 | 0.0 angstrom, 16.8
